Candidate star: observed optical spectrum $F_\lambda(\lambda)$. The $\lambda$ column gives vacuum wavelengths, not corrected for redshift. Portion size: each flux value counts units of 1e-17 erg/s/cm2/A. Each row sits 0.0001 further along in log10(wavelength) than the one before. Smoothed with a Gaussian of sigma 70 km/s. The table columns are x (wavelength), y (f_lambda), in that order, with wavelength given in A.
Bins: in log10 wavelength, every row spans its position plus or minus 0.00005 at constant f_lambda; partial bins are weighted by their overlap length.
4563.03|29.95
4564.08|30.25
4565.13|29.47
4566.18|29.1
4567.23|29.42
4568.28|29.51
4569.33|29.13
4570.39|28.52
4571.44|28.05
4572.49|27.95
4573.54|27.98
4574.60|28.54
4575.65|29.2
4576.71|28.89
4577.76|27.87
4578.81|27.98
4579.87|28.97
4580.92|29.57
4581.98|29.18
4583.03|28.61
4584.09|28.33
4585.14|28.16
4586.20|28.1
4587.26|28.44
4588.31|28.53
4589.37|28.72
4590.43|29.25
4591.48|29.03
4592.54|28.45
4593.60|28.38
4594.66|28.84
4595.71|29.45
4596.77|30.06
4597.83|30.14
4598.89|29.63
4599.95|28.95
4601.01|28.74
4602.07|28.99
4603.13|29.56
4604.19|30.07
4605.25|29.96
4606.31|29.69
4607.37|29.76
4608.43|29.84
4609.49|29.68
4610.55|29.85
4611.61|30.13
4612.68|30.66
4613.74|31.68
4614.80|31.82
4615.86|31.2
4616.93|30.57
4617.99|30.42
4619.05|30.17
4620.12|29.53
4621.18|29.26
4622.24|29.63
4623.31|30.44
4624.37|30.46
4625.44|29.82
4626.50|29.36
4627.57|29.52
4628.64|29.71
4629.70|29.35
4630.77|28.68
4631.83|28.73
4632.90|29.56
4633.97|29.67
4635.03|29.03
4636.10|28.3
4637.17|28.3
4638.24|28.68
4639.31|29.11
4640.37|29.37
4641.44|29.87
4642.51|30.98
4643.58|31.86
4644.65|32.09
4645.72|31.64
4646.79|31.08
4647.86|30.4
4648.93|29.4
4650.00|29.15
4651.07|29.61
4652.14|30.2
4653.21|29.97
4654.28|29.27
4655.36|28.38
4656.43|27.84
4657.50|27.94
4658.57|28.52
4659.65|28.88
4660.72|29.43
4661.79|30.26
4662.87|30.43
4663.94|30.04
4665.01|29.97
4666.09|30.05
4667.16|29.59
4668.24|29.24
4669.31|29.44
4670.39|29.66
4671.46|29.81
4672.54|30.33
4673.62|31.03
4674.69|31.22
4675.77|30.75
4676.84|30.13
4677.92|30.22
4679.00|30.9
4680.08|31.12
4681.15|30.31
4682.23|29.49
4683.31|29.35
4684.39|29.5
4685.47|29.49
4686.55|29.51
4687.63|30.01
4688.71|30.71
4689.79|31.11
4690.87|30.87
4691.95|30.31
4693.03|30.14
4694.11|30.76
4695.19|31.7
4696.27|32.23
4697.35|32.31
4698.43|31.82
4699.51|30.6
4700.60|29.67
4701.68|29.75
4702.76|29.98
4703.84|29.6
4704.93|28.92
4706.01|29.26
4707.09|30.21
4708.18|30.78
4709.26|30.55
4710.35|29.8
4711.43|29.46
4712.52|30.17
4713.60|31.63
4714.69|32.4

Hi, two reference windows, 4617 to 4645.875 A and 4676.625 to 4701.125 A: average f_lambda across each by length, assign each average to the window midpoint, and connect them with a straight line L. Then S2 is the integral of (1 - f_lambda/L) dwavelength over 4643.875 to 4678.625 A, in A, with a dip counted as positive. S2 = 0.3 A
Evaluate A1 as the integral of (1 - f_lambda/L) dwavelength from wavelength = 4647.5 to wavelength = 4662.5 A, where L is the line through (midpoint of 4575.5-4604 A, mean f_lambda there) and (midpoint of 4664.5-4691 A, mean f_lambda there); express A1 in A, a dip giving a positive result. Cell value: 0.3 A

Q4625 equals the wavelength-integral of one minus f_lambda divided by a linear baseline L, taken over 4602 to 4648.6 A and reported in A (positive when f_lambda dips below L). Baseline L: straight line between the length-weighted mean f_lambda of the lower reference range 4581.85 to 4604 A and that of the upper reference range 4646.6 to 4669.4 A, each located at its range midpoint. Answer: -1.21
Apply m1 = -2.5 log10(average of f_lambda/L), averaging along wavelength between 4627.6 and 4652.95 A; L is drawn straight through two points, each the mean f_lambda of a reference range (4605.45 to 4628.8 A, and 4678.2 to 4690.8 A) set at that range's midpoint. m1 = 0.01 mag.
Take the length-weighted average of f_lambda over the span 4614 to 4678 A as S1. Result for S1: 29.8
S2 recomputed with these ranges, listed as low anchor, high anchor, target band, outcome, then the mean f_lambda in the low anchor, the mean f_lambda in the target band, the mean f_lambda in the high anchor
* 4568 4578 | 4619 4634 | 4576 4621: -0.6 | 28.6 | 29.4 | 29.6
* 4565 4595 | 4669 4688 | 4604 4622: -0.7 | 28.7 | 30.3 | 30.1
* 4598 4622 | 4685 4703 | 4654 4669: 0.6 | 30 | 29.3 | 30.7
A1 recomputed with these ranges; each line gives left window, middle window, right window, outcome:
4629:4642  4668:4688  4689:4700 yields 0.34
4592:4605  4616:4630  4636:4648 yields -0.06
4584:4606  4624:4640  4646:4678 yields 0.13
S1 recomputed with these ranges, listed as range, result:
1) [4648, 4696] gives 29.9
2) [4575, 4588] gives 28.6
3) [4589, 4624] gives 29.8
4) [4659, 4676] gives 30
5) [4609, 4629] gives 30.2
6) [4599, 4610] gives 29.5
